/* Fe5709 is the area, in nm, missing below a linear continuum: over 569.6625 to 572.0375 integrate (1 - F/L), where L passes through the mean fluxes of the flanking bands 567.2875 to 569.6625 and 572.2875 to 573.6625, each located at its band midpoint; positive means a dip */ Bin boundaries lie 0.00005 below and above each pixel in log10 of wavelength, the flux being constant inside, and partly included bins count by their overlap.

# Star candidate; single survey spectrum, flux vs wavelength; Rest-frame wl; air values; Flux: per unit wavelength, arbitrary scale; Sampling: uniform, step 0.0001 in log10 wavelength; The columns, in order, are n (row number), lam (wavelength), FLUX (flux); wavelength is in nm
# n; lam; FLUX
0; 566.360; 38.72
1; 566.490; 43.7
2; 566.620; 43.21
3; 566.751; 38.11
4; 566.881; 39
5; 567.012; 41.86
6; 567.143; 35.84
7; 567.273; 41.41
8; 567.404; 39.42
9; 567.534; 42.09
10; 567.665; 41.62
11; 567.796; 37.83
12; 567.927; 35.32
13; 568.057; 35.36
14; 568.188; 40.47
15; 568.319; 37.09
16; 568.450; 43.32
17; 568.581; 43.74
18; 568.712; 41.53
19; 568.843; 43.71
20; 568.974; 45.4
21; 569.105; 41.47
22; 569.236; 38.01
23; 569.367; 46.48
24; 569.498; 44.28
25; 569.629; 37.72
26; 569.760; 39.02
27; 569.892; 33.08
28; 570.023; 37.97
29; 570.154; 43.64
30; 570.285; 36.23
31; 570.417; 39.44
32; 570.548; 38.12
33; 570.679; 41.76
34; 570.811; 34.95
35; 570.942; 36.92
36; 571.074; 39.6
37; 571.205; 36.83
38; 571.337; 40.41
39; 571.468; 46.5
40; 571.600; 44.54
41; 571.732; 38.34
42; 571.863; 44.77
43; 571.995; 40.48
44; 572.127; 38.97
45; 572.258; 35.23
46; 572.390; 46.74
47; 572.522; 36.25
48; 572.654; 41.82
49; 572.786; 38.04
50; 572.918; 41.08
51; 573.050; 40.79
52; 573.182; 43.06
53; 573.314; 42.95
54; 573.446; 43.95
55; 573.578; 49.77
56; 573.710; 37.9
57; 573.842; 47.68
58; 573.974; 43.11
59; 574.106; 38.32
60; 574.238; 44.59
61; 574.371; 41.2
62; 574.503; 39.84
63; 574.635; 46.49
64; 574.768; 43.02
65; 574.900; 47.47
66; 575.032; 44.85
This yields 0.11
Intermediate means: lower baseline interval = 40.9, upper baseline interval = 42.2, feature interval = 39.6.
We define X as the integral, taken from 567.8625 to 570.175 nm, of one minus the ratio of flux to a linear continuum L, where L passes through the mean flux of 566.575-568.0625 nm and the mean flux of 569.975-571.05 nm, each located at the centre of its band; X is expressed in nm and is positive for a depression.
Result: -0.081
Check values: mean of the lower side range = 39.4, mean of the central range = 40.4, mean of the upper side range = 38.7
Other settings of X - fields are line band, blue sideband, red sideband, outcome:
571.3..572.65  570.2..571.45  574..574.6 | -0.06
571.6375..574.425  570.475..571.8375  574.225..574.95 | 0.02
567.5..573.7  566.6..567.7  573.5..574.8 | 0.16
